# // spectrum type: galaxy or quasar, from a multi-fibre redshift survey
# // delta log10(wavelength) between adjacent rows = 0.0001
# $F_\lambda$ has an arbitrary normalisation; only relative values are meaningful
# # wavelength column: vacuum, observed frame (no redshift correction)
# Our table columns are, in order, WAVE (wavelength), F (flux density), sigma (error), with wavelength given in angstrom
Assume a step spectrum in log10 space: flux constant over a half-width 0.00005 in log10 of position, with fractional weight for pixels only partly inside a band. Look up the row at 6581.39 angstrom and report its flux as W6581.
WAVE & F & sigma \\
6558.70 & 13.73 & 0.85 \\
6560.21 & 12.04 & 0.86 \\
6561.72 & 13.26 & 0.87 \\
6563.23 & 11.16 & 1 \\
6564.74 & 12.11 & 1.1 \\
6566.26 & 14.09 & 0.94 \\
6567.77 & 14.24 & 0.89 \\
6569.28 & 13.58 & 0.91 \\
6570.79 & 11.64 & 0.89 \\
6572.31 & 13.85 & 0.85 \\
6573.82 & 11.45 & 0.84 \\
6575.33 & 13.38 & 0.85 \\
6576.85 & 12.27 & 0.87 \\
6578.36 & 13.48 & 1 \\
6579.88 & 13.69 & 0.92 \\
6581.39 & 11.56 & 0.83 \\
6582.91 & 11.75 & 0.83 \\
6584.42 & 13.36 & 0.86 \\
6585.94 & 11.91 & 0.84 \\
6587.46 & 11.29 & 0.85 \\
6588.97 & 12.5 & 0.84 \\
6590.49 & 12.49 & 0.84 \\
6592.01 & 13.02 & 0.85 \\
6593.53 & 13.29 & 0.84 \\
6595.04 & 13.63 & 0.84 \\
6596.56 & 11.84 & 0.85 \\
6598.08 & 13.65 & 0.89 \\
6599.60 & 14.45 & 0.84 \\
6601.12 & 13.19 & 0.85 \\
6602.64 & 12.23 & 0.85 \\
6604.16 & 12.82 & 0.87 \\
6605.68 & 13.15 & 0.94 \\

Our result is 11.56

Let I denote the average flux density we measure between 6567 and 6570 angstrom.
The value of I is 13.9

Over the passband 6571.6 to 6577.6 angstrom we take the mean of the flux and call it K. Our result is 12.7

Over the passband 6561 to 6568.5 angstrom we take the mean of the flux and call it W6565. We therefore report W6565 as 13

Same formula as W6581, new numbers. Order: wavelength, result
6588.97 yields 12.5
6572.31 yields 13.85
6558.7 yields 13.73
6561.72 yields 13.26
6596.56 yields 11.84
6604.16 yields 12.82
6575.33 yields 13.38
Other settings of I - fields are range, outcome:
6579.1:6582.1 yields 12.6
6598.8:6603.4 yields 13.3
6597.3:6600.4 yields 14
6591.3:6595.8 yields 13.3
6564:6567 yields 13.1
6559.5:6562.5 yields 12.7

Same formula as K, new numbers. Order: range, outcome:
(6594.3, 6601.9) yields 13.3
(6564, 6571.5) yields 13.1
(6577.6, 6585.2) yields 12.8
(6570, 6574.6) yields 12.3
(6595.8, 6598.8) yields 12.7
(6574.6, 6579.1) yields 13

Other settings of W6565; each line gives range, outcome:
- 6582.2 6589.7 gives 12.2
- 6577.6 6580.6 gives 13.6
